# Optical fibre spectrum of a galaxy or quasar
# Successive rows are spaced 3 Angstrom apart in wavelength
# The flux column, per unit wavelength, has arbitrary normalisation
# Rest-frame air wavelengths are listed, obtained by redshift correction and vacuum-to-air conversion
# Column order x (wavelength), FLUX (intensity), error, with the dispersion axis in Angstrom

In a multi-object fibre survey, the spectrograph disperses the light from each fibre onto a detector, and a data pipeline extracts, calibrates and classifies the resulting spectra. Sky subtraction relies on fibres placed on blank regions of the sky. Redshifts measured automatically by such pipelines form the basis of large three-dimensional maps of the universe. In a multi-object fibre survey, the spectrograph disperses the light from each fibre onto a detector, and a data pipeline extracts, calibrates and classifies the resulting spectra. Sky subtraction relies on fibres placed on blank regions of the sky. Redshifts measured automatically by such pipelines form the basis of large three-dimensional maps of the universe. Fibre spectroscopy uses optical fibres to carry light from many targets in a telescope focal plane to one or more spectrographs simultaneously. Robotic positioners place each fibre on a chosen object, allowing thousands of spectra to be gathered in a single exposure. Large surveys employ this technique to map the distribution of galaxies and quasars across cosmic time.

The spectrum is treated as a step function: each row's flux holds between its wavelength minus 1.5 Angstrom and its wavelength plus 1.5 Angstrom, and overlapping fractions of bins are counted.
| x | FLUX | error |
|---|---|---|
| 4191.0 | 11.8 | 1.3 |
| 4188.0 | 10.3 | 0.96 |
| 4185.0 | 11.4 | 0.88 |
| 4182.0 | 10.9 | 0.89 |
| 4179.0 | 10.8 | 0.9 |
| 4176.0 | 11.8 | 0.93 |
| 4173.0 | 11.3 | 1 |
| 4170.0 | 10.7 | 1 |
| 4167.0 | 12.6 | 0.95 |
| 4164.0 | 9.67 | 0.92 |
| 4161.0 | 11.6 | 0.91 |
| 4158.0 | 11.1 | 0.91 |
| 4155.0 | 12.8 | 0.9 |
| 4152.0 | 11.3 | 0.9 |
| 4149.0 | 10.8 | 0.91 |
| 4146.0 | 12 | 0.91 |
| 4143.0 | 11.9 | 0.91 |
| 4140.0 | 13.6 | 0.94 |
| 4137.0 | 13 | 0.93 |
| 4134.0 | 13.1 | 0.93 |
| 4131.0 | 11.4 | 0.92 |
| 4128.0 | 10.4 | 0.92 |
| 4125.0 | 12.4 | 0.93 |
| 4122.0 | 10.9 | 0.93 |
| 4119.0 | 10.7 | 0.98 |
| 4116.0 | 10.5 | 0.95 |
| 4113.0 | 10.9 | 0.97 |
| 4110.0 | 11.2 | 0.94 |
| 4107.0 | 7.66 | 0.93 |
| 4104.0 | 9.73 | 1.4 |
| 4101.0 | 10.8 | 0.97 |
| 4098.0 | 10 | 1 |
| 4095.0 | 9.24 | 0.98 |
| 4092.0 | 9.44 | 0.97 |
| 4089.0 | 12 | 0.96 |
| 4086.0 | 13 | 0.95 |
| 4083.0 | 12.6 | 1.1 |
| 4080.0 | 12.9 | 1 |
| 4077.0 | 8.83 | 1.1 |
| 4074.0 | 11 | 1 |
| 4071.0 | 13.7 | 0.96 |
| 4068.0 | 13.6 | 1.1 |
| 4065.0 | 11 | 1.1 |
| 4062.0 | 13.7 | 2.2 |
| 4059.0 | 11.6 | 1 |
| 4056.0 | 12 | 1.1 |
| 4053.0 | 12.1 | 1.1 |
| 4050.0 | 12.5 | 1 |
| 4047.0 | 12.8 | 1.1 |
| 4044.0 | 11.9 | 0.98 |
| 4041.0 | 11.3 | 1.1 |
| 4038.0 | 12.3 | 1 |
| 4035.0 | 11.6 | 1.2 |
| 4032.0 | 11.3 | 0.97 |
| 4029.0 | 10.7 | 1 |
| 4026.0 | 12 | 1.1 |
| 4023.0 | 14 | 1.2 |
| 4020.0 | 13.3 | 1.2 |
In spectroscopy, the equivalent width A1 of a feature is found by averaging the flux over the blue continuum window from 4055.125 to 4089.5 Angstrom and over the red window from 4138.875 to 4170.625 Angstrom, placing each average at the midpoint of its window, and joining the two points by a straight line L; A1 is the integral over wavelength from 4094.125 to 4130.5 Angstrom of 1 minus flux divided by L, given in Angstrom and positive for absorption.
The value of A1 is 4.6 Angstrom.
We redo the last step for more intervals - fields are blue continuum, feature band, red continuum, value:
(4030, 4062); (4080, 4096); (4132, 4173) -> 0.6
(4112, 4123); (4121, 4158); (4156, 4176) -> -3.3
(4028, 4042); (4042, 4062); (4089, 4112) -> -2.1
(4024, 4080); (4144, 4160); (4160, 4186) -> -0.4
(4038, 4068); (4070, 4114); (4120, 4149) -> 4.6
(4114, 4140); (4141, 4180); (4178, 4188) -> -0.8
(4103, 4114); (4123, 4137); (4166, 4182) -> -2.1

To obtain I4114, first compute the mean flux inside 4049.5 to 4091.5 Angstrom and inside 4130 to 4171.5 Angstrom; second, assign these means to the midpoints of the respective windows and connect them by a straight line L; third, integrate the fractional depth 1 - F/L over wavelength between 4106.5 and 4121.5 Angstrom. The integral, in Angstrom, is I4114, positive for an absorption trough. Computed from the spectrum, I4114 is 1.9 Angstrom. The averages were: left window 12.1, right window 11.8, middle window 10.4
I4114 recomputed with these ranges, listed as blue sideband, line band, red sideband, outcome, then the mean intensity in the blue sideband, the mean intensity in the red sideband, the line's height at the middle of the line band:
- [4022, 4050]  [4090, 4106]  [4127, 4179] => 2.7 Angstrom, 12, 11.7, 11.8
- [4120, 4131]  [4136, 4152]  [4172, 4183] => -1.3 Angstrom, 11.2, 11.2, 11.2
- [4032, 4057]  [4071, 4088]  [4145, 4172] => 0.0 Angstrom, 12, 11.4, 11.8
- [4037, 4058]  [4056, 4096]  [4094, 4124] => -1.9 Angstrom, 12.1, 10.2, 11.2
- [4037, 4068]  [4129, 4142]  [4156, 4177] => -1.3 Angstrom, 12.2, 11.3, 11.5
